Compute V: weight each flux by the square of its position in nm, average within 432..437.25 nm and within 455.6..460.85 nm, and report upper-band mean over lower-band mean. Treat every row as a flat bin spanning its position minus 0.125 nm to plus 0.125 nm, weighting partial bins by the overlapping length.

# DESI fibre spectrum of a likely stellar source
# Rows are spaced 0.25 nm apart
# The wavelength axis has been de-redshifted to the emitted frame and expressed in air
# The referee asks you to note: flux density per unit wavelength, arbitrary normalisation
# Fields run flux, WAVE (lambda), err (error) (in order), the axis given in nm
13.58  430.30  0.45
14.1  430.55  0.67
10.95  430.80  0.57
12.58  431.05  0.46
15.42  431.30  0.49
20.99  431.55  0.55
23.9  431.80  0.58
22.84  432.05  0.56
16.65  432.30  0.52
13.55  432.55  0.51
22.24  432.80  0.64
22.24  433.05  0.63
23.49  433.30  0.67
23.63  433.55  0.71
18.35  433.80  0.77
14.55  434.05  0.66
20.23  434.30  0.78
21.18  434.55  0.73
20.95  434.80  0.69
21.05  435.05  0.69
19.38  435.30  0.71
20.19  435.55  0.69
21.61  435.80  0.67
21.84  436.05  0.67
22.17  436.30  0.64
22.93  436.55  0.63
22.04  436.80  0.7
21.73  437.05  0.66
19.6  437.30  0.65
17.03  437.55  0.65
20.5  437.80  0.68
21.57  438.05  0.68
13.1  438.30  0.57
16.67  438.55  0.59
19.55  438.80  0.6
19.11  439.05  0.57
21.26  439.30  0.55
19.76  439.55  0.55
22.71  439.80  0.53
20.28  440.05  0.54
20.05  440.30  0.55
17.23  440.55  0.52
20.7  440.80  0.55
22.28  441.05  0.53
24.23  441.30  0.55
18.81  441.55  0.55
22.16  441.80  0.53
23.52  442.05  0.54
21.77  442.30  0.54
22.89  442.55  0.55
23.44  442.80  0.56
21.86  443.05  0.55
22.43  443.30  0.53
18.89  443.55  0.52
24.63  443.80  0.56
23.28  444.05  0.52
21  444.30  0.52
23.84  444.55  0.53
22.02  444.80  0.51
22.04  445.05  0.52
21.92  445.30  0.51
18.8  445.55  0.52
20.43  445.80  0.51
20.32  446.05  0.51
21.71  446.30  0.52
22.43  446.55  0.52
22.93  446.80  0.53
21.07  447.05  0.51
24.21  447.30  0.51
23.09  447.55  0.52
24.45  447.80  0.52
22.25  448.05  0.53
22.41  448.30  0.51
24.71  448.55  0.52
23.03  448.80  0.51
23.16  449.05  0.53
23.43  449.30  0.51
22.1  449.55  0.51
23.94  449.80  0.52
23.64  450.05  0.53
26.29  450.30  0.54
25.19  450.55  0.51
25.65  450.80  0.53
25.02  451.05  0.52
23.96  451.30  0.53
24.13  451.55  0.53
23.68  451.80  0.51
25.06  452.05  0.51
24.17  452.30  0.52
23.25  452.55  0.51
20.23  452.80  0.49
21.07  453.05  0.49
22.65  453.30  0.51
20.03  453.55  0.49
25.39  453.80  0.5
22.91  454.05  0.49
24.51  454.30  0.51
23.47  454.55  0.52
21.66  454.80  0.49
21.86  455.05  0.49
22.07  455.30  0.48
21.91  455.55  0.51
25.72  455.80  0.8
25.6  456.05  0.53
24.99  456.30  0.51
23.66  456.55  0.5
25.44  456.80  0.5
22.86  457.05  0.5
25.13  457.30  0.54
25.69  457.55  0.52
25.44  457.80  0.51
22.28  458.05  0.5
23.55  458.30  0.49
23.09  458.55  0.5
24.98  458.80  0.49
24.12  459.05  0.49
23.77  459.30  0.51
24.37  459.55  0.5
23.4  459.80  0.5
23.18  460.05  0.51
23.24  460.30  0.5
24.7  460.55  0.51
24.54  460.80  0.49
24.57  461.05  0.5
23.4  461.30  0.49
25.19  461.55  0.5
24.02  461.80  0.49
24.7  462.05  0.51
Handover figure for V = 1.3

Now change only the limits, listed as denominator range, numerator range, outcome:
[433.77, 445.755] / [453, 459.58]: 1.22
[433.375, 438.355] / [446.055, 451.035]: 1.22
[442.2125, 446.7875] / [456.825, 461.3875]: 1.17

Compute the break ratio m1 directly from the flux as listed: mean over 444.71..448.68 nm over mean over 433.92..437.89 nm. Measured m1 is 1.1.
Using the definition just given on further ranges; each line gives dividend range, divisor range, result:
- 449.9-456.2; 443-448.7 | 1.06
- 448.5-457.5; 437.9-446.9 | 1.12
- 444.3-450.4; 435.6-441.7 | 1.12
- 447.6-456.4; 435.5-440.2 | 1.17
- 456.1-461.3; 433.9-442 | 1.19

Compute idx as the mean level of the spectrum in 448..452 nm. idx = 24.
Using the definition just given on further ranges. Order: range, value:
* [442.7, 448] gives 22.1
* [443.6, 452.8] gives 23.1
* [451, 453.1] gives 23.4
